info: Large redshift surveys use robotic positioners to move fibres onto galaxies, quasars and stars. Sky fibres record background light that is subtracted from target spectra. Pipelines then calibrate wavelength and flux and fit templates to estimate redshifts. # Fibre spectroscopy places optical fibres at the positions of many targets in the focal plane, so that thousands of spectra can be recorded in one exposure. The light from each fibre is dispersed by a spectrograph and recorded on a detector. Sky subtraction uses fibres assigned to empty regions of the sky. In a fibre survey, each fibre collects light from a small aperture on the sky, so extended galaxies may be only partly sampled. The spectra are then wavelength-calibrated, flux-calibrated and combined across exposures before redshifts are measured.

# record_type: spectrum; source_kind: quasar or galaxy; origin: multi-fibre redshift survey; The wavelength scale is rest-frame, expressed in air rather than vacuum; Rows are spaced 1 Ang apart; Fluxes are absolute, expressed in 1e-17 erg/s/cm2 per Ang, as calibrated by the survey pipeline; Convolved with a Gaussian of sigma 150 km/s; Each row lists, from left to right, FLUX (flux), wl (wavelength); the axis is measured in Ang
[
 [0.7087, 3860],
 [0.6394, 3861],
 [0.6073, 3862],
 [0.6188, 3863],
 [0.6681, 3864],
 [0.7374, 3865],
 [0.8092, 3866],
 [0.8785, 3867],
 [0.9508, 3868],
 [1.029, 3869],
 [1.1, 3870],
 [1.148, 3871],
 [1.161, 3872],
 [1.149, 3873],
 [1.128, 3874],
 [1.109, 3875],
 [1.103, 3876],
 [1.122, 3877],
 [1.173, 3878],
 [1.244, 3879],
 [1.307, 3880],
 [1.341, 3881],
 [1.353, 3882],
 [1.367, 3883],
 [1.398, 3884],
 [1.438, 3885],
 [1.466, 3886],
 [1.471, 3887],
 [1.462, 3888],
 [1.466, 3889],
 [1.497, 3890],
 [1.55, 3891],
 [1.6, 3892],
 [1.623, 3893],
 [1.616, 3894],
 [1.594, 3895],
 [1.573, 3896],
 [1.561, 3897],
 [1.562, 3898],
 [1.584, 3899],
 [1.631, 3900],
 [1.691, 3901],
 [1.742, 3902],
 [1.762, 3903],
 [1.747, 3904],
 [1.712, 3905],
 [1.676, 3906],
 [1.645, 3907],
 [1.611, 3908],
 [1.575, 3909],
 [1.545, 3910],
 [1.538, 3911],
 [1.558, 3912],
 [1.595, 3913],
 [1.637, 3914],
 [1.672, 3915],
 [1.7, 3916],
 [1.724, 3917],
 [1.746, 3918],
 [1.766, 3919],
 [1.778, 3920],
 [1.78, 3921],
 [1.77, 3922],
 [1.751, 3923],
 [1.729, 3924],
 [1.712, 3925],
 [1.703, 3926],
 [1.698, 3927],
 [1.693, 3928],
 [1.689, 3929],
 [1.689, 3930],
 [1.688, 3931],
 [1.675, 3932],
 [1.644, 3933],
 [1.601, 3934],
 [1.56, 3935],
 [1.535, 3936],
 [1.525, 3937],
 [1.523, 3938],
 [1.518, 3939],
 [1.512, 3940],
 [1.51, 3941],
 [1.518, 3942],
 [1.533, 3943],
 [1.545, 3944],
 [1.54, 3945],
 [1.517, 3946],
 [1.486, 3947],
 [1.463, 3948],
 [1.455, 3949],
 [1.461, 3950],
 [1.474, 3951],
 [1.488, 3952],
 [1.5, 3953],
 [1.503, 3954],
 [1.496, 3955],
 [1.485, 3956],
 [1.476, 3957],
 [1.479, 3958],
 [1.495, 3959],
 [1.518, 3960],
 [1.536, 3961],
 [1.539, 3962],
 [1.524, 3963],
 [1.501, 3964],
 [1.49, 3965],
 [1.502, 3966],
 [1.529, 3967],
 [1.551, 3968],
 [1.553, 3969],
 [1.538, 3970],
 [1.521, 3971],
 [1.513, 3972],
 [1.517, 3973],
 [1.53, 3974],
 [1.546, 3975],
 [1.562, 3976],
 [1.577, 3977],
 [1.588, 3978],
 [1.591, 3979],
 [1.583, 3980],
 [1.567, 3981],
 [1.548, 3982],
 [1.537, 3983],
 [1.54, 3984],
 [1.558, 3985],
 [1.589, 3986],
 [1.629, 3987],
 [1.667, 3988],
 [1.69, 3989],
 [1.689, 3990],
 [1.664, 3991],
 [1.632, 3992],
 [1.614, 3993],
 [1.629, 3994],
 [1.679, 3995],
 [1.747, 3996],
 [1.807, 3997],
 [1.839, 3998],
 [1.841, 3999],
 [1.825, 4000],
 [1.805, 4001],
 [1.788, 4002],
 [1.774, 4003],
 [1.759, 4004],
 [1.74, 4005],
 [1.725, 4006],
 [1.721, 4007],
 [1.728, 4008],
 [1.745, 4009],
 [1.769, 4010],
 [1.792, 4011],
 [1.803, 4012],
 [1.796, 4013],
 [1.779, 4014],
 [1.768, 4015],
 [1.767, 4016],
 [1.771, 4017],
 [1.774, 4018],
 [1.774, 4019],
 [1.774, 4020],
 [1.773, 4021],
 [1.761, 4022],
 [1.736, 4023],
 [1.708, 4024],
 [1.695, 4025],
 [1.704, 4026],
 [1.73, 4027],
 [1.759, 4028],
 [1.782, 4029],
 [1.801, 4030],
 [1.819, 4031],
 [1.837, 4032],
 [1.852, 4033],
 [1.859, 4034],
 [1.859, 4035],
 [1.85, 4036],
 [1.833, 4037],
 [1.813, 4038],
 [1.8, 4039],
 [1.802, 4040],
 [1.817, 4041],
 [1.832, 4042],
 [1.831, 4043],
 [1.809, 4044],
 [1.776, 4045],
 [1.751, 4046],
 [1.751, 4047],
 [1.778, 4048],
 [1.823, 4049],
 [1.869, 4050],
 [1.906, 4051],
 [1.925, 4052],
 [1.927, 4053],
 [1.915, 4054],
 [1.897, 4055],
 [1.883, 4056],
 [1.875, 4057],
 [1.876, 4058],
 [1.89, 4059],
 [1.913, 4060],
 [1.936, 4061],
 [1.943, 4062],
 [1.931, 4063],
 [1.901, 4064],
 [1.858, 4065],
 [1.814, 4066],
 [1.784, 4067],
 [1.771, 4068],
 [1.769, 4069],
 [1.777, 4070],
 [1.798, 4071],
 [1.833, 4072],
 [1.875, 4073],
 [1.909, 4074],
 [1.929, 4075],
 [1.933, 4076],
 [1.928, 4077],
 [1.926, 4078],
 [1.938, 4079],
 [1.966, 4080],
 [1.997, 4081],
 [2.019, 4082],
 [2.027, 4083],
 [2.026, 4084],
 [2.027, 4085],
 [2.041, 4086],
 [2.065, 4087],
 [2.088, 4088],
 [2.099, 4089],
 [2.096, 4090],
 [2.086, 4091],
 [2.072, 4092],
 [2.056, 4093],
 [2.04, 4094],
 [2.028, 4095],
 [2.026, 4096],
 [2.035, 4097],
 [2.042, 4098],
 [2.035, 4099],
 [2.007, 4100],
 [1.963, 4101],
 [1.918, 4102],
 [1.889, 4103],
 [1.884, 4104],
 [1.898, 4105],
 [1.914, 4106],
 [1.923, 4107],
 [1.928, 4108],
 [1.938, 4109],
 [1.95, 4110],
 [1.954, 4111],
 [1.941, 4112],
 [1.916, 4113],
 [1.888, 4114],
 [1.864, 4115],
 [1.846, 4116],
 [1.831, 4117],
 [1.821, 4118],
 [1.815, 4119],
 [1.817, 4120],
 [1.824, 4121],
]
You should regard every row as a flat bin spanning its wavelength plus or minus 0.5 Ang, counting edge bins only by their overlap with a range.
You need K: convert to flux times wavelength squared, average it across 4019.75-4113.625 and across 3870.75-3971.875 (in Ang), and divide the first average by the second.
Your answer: 1.33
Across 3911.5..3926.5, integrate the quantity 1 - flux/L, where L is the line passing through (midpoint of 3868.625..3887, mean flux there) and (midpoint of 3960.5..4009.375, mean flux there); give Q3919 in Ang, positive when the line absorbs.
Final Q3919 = -3.5 Ang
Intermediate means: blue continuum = 1.24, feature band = 1.71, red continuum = 1.63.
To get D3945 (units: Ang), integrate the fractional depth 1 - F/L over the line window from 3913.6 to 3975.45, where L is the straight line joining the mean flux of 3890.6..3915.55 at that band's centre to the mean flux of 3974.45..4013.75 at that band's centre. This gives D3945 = 2.7 Ang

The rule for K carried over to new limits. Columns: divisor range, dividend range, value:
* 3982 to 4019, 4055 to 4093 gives 1.17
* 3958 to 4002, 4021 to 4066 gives 1.18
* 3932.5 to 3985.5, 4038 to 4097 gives 1.32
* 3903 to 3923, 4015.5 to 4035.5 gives 1.12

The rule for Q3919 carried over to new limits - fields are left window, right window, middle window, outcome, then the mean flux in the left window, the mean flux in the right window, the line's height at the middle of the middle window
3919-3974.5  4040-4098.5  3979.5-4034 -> 0.42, 1.57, 1.92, 1.74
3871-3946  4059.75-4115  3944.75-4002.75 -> 3.98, 1.55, 1.95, 1.69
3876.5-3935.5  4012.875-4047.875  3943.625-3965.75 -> 2.24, 1.59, 1.79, 1.67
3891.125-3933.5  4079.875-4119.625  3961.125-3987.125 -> 3.26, 1.67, 1.97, 1.77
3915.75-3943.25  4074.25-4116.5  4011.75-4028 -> 0.66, 1.65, 1.98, 1.83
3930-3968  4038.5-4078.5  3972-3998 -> 0.34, 1.53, 1.86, 1.63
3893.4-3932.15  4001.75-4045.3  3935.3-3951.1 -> 1.78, 1.67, 1.78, 1.7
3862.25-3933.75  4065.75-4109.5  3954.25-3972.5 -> 1.36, 1.47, 1.96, 1.64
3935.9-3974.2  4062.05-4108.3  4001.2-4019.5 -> -0.73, 1.51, 1.95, 1.7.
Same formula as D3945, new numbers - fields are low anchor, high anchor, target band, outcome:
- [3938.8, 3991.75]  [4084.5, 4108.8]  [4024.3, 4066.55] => -0.3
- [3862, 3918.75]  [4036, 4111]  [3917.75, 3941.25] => -2.4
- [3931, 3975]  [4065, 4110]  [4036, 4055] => -0.1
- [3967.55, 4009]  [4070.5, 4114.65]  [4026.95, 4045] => -0.2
